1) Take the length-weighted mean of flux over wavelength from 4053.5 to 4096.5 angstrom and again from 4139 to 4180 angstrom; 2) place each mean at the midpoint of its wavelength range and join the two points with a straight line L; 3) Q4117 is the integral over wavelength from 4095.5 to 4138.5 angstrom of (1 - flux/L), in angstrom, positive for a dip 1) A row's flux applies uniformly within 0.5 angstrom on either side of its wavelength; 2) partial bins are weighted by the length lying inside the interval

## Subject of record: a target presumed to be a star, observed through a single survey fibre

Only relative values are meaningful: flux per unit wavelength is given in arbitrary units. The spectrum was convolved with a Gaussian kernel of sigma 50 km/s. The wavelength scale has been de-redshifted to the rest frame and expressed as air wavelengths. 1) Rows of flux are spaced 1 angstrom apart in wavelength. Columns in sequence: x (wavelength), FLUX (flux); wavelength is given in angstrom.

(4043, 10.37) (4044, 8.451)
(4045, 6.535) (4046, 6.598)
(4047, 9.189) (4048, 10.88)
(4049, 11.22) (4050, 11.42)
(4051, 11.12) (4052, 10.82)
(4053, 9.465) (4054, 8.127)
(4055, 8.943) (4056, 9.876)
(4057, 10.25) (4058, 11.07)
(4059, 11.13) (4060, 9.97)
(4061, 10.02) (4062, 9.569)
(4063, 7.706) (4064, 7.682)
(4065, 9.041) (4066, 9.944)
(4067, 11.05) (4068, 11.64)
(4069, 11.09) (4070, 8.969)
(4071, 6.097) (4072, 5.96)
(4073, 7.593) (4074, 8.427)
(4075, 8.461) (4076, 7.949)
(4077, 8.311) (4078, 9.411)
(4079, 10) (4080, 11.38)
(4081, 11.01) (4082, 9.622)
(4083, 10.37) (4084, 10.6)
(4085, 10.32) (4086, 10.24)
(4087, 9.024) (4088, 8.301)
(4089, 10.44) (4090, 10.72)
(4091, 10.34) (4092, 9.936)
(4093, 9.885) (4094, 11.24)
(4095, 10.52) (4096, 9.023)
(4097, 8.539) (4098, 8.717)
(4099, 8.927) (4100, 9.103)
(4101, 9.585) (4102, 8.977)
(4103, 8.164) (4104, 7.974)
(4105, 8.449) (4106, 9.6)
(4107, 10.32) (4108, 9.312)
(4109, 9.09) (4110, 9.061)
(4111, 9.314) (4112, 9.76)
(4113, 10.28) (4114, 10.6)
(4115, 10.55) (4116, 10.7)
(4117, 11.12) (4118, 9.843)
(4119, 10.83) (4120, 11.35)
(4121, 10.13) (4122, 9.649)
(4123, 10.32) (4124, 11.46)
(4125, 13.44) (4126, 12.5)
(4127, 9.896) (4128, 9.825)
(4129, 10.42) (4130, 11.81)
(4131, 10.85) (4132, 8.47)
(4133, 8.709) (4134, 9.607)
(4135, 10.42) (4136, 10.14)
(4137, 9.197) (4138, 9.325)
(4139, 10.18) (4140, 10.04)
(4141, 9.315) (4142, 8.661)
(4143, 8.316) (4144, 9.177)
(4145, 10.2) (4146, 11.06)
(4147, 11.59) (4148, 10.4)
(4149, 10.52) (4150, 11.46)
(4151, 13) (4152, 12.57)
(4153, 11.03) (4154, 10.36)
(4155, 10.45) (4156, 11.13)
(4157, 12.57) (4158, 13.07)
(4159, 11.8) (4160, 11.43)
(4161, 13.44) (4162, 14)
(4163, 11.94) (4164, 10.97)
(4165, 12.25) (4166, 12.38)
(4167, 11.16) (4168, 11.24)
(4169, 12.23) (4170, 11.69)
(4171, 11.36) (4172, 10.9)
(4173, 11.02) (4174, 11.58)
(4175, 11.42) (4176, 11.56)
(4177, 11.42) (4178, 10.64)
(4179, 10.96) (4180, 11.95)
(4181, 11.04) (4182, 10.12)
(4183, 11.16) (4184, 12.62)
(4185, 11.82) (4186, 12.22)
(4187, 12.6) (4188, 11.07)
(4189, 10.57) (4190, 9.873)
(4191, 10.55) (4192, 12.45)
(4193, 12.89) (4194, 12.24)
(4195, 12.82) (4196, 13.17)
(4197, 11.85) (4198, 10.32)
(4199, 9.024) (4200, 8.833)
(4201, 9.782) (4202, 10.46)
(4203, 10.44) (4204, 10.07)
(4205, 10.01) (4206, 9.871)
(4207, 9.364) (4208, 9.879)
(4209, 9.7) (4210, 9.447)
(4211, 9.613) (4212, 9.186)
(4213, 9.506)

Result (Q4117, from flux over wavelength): 2.1 angstrom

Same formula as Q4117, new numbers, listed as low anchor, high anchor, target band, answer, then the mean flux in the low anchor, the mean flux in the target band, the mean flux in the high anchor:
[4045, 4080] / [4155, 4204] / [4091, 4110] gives 1.4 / 9.37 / 9.32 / 11.5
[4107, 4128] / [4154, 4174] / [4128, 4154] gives 2.1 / 10.4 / 10.3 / 11.8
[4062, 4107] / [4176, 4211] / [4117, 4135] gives -1.1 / 9.34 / 10.5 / 10.9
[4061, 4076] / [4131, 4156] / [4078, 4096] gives -2.0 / 8.81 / 10.2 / 10.2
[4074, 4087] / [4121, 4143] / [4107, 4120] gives -0.1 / 9.72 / 10.1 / 10.2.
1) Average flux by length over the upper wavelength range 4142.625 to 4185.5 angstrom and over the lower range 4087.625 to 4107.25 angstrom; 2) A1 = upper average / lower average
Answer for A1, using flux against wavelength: 1.2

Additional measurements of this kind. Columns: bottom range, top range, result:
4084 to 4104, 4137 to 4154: 1.09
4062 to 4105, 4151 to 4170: 1.28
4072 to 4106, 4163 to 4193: 1.22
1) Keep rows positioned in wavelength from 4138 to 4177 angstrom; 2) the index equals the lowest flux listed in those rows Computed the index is 8.316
